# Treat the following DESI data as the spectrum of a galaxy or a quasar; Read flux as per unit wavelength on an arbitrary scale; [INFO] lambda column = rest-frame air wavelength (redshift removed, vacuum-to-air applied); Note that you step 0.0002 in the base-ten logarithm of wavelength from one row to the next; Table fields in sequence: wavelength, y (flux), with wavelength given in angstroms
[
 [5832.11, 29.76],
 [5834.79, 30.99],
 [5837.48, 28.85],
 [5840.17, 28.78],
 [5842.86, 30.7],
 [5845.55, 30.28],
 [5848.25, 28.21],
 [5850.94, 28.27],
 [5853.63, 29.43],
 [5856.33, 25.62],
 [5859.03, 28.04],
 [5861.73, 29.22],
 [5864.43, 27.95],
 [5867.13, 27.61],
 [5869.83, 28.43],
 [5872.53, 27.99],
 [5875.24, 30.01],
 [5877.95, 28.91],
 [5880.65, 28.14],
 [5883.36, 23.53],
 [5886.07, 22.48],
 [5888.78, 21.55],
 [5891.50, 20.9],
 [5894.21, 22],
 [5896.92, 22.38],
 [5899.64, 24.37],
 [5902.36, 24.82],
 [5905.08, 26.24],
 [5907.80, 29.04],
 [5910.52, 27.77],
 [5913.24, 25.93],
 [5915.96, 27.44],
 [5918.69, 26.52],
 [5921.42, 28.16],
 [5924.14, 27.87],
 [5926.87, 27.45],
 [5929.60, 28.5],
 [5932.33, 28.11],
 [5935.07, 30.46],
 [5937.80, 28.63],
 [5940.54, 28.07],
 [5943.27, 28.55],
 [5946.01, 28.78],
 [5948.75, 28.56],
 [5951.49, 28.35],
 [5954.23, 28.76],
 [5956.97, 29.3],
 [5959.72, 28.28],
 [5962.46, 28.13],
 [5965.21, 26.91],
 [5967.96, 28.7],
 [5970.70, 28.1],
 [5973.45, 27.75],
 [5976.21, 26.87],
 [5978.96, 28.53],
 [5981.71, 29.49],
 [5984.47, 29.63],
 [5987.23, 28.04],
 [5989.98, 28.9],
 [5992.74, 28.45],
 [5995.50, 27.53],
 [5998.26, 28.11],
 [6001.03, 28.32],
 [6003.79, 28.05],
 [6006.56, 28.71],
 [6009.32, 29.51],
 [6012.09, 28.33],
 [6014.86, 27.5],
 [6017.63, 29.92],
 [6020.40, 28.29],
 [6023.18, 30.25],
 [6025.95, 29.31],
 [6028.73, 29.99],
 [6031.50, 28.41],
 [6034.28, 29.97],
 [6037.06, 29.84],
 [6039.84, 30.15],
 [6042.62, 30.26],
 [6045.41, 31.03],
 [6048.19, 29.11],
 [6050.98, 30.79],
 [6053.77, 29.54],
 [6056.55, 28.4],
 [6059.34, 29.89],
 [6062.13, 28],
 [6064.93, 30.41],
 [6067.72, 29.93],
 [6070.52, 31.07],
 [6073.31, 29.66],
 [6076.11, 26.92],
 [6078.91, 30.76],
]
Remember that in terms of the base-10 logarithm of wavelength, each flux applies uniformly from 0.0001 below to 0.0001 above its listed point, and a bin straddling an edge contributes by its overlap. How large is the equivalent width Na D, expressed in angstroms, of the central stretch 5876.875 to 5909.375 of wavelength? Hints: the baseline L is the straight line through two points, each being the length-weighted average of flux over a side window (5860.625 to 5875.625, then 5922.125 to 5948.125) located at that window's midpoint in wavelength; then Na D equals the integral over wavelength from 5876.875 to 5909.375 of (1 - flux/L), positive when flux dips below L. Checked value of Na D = 4.50 angstroms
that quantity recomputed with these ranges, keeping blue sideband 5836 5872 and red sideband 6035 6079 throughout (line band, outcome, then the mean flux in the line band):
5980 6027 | 1.1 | 28.7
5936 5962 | 0.4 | 28.6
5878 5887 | 1.0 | 25.4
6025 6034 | 0.1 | 29.3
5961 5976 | 0.7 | 27.8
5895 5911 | 1.8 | 25.5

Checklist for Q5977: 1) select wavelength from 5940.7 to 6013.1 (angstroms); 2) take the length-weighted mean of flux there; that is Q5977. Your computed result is 28.4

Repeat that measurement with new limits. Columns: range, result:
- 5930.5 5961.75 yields 28.7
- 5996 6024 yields 28.6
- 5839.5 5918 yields 26.7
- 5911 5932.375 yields 27.5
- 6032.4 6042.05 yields 29.9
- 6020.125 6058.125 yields 29.7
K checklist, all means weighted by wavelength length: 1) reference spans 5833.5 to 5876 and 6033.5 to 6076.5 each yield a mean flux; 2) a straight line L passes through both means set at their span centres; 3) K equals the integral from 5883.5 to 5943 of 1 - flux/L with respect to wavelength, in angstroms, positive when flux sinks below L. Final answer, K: 6.0 angstroms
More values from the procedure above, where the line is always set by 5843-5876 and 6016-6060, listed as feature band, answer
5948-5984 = 1.1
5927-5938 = 0.1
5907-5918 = 0.5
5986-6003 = 0.7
